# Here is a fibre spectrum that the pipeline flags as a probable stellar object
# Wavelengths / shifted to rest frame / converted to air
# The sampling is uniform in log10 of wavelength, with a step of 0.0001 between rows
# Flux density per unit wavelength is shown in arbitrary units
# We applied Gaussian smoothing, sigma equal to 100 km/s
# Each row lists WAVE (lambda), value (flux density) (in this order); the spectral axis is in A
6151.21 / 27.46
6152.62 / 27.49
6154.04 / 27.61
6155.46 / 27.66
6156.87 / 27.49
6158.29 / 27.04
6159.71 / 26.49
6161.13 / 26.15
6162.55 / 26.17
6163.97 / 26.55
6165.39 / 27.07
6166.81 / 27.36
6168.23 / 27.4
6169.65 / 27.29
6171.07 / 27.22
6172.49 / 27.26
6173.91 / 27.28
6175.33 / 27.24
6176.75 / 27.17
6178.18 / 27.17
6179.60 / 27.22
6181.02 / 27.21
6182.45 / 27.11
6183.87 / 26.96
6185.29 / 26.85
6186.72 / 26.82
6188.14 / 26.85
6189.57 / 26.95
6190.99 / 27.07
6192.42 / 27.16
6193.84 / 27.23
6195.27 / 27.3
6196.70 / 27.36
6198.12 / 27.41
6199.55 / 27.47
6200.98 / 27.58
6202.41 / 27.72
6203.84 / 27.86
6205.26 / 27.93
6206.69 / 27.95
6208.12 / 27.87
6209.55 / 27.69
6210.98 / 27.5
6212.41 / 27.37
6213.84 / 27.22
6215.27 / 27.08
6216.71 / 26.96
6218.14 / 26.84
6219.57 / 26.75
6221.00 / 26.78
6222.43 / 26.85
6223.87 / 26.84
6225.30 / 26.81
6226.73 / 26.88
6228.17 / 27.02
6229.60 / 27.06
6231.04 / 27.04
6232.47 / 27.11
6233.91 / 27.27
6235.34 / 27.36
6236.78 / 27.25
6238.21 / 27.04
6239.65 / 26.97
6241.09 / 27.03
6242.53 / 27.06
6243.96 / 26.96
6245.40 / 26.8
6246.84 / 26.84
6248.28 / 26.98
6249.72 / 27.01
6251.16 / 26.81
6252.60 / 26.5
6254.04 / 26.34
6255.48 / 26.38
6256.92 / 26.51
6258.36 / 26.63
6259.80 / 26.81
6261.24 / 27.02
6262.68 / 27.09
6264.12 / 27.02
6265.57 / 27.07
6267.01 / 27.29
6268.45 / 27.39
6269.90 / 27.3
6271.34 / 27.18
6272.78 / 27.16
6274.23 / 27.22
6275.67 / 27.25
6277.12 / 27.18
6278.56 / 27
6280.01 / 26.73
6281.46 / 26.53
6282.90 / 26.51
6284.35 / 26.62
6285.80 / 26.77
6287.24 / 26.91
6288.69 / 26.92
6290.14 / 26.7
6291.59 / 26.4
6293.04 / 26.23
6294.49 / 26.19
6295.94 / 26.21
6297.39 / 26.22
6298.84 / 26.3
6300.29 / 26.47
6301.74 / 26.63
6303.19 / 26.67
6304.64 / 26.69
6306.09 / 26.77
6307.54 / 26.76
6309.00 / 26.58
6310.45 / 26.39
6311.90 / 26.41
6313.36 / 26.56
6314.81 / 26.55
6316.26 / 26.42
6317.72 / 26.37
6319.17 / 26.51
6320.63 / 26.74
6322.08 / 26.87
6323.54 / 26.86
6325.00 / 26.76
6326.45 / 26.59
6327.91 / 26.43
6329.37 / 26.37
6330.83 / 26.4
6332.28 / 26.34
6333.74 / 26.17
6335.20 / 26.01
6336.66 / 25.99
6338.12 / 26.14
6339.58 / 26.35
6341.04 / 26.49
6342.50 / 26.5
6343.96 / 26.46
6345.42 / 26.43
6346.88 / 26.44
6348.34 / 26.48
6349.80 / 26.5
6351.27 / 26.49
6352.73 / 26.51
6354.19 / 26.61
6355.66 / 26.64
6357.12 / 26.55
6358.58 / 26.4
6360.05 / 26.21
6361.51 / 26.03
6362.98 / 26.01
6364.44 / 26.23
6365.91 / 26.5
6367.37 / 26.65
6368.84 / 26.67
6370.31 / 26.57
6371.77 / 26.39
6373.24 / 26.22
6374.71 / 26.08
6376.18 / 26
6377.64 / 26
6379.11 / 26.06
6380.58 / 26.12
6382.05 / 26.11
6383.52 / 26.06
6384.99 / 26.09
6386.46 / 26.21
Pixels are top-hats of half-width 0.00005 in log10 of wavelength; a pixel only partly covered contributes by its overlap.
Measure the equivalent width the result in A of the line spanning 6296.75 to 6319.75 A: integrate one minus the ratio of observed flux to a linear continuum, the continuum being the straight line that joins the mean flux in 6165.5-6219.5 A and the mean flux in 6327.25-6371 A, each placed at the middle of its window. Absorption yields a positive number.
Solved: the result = 0.09 A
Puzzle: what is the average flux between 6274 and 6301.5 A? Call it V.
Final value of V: 26.6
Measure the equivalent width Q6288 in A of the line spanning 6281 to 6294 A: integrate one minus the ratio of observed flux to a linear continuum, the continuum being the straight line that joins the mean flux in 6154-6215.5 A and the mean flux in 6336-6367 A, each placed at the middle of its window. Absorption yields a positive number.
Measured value 0.0 A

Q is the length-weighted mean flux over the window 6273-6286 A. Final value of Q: 26.9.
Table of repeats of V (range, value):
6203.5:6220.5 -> 27.4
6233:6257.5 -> 26.9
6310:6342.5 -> 26.4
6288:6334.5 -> 26.5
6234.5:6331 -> 26.8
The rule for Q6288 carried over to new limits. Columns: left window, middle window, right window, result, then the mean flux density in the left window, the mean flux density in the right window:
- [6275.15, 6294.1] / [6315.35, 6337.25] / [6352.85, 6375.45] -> 0.1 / 26.7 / 26.4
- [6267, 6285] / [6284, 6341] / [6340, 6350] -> 0.5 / 27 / 26.5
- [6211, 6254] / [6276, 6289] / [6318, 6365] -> 0.0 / 27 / 26.4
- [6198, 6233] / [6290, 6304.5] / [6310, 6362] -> 0.2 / 27.3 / 26.4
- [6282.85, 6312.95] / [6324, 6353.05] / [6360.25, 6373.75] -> 0.0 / 26.5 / 26.4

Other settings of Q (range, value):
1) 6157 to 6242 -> 27.1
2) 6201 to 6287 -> 27.1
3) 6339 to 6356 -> 26.5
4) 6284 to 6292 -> 26.7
